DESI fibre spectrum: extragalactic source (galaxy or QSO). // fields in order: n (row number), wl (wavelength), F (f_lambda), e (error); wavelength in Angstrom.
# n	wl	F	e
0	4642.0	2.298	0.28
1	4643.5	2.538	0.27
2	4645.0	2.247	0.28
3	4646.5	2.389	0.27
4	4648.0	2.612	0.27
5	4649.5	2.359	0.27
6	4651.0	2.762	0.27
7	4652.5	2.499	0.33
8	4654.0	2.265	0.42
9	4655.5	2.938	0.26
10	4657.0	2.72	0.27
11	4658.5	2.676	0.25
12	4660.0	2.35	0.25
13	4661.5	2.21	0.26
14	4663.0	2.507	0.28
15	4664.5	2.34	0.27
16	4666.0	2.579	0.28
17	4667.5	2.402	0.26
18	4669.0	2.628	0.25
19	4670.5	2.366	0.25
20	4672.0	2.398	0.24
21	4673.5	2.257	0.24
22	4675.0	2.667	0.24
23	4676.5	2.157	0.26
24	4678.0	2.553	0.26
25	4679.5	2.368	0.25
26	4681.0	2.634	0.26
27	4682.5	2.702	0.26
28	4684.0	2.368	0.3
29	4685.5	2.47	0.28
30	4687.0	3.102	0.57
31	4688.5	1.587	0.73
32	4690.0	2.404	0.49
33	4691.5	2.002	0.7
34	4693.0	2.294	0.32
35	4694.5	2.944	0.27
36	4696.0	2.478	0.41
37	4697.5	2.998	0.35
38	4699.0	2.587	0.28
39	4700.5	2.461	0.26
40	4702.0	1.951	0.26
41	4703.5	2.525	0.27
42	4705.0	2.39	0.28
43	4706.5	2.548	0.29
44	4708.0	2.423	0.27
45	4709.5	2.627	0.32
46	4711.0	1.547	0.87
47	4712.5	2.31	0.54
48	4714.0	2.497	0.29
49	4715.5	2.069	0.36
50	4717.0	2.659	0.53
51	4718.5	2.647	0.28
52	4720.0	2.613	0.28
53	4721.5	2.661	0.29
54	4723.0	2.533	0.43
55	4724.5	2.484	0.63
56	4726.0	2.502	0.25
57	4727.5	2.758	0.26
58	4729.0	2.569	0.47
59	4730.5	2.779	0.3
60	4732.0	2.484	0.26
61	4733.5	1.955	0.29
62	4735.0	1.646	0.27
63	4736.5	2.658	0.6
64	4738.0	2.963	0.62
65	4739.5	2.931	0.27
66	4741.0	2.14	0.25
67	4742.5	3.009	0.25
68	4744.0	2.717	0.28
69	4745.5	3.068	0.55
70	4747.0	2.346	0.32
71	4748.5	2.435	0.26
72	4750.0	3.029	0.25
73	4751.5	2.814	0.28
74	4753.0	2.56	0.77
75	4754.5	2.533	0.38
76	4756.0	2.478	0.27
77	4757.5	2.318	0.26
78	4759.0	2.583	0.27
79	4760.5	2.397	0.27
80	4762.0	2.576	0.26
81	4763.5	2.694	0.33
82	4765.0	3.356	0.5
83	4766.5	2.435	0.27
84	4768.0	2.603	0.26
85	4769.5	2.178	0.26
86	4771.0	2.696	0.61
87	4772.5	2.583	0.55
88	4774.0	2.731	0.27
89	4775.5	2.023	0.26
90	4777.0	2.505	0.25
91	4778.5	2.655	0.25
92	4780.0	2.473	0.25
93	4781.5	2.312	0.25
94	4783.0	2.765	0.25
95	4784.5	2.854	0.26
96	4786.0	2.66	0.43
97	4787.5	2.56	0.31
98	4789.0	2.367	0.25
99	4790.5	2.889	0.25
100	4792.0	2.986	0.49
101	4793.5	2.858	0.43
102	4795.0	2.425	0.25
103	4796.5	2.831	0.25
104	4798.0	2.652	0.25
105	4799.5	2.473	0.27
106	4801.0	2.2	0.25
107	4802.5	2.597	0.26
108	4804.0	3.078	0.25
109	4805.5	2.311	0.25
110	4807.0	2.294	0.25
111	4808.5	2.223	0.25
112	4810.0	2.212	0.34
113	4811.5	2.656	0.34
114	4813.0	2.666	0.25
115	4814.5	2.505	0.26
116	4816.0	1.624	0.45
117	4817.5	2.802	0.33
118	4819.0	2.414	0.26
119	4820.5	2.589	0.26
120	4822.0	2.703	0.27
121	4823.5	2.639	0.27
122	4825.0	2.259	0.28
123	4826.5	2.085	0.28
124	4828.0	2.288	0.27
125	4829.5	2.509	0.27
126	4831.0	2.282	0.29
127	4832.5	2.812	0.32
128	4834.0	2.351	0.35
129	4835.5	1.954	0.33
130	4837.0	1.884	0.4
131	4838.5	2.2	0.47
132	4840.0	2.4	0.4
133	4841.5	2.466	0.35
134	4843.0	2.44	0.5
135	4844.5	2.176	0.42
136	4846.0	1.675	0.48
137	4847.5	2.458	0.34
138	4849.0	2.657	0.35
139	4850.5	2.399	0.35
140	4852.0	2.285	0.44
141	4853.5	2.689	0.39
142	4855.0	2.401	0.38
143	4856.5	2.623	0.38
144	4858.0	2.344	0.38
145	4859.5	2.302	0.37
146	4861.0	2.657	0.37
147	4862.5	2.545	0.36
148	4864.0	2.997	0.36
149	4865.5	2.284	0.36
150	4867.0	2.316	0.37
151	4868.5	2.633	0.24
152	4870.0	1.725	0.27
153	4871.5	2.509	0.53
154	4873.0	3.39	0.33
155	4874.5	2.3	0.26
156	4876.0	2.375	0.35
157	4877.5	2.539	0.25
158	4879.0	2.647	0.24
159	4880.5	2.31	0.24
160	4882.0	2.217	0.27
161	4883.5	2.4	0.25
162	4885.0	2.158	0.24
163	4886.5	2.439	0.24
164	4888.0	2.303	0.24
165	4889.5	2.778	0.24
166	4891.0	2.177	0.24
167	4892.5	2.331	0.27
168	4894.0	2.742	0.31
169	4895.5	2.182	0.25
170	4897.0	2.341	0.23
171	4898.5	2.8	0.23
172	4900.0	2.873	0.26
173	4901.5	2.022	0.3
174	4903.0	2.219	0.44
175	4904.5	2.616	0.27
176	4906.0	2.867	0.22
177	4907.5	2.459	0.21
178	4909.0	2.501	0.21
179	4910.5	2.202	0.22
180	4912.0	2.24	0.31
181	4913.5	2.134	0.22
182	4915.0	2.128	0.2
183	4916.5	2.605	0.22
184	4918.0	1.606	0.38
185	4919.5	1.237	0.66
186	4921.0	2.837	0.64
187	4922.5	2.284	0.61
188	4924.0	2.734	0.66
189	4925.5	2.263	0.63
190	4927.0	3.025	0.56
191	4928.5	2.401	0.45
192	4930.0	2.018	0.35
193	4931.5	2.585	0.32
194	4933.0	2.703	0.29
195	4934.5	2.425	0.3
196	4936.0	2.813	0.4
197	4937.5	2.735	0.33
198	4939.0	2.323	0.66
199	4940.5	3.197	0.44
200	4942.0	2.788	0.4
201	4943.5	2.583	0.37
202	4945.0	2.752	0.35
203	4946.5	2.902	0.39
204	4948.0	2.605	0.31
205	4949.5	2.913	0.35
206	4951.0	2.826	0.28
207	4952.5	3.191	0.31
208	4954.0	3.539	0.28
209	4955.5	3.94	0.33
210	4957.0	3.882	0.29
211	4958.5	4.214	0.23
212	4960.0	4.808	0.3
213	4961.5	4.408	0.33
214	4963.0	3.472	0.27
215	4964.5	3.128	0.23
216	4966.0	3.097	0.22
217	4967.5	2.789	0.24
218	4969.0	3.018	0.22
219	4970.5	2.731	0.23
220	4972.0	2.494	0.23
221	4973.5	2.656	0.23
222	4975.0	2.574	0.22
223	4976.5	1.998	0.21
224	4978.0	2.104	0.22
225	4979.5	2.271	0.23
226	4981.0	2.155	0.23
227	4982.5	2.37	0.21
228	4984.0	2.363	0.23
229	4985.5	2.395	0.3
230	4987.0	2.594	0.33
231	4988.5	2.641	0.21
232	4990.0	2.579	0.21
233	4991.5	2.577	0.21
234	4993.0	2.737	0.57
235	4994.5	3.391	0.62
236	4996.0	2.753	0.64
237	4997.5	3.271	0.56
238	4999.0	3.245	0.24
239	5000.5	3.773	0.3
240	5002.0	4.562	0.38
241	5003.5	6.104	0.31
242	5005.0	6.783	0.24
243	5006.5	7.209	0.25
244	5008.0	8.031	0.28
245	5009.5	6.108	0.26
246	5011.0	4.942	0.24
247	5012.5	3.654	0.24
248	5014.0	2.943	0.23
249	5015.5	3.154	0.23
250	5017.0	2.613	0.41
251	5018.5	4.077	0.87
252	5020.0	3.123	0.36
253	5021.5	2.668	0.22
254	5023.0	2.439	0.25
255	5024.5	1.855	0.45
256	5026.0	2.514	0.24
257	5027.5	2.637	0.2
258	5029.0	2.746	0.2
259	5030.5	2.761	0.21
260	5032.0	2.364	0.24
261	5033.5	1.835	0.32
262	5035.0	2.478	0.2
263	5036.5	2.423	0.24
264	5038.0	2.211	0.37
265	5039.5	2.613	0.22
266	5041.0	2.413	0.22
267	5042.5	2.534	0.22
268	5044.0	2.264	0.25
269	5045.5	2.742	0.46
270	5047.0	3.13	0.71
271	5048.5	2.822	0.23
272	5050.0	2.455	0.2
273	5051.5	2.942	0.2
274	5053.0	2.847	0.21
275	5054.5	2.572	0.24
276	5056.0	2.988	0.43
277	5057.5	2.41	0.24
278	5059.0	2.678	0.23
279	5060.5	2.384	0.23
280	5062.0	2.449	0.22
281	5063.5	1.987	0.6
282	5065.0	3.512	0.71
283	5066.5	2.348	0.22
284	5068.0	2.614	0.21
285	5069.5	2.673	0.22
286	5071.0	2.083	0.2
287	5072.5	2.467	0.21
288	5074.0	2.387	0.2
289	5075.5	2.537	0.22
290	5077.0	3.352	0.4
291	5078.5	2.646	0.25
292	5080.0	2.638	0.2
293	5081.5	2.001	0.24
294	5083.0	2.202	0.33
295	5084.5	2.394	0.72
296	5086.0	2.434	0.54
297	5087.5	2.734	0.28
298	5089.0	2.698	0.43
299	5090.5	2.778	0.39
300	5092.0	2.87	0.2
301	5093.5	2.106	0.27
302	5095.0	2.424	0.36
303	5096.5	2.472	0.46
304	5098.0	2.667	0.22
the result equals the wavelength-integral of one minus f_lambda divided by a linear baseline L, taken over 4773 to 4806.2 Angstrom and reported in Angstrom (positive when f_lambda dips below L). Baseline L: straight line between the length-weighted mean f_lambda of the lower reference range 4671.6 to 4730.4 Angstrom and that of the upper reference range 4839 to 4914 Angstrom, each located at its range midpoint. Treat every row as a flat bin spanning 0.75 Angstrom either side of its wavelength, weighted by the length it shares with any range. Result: -2.1 Angstrom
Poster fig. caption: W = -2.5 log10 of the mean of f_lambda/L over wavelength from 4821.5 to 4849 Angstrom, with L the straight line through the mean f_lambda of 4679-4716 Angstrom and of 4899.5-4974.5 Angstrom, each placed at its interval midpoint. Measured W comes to 0.13 mag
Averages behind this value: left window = 2.41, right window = 2.77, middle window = 2.32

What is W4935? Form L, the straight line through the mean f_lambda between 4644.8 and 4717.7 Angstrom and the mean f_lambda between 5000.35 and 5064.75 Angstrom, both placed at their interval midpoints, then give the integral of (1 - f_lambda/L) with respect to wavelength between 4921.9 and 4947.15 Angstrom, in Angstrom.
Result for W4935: 3.4 Angstrom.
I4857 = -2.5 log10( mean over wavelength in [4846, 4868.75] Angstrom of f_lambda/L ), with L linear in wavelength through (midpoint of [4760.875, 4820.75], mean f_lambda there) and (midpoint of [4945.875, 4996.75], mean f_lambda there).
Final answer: 0.09 mag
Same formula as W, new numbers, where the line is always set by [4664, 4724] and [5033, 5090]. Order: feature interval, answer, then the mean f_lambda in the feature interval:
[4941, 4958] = -0.23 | 3.1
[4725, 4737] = 0.02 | 2.42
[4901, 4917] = 0.06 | 2.36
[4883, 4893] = 0.06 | 2.37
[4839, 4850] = 0.07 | 2.32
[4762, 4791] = -0.05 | 2.59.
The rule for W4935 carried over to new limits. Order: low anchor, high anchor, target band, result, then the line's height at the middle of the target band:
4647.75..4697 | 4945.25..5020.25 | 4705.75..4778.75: 4.4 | 2.7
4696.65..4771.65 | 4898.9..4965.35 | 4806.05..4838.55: 3.4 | 2.64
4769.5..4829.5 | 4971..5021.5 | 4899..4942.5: 9.5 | 3.13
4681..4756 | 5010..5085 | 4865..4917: 3.5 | 2.6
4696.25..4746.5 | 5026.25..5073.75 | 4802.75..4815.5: 0.2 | 2.52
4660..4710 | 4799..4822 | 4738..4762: -1.8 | 2.45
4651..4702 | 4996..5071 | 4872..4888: 2.3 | 2.89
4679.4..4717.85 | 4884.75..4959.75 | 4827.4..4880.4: 3.1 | 2.56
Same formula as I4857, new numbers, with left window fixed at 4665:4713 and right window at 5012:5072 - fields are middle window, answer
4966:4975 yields -0.06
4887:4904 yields 0.05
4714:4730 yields -0.04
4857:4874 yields 0.01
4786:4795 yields -0.09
